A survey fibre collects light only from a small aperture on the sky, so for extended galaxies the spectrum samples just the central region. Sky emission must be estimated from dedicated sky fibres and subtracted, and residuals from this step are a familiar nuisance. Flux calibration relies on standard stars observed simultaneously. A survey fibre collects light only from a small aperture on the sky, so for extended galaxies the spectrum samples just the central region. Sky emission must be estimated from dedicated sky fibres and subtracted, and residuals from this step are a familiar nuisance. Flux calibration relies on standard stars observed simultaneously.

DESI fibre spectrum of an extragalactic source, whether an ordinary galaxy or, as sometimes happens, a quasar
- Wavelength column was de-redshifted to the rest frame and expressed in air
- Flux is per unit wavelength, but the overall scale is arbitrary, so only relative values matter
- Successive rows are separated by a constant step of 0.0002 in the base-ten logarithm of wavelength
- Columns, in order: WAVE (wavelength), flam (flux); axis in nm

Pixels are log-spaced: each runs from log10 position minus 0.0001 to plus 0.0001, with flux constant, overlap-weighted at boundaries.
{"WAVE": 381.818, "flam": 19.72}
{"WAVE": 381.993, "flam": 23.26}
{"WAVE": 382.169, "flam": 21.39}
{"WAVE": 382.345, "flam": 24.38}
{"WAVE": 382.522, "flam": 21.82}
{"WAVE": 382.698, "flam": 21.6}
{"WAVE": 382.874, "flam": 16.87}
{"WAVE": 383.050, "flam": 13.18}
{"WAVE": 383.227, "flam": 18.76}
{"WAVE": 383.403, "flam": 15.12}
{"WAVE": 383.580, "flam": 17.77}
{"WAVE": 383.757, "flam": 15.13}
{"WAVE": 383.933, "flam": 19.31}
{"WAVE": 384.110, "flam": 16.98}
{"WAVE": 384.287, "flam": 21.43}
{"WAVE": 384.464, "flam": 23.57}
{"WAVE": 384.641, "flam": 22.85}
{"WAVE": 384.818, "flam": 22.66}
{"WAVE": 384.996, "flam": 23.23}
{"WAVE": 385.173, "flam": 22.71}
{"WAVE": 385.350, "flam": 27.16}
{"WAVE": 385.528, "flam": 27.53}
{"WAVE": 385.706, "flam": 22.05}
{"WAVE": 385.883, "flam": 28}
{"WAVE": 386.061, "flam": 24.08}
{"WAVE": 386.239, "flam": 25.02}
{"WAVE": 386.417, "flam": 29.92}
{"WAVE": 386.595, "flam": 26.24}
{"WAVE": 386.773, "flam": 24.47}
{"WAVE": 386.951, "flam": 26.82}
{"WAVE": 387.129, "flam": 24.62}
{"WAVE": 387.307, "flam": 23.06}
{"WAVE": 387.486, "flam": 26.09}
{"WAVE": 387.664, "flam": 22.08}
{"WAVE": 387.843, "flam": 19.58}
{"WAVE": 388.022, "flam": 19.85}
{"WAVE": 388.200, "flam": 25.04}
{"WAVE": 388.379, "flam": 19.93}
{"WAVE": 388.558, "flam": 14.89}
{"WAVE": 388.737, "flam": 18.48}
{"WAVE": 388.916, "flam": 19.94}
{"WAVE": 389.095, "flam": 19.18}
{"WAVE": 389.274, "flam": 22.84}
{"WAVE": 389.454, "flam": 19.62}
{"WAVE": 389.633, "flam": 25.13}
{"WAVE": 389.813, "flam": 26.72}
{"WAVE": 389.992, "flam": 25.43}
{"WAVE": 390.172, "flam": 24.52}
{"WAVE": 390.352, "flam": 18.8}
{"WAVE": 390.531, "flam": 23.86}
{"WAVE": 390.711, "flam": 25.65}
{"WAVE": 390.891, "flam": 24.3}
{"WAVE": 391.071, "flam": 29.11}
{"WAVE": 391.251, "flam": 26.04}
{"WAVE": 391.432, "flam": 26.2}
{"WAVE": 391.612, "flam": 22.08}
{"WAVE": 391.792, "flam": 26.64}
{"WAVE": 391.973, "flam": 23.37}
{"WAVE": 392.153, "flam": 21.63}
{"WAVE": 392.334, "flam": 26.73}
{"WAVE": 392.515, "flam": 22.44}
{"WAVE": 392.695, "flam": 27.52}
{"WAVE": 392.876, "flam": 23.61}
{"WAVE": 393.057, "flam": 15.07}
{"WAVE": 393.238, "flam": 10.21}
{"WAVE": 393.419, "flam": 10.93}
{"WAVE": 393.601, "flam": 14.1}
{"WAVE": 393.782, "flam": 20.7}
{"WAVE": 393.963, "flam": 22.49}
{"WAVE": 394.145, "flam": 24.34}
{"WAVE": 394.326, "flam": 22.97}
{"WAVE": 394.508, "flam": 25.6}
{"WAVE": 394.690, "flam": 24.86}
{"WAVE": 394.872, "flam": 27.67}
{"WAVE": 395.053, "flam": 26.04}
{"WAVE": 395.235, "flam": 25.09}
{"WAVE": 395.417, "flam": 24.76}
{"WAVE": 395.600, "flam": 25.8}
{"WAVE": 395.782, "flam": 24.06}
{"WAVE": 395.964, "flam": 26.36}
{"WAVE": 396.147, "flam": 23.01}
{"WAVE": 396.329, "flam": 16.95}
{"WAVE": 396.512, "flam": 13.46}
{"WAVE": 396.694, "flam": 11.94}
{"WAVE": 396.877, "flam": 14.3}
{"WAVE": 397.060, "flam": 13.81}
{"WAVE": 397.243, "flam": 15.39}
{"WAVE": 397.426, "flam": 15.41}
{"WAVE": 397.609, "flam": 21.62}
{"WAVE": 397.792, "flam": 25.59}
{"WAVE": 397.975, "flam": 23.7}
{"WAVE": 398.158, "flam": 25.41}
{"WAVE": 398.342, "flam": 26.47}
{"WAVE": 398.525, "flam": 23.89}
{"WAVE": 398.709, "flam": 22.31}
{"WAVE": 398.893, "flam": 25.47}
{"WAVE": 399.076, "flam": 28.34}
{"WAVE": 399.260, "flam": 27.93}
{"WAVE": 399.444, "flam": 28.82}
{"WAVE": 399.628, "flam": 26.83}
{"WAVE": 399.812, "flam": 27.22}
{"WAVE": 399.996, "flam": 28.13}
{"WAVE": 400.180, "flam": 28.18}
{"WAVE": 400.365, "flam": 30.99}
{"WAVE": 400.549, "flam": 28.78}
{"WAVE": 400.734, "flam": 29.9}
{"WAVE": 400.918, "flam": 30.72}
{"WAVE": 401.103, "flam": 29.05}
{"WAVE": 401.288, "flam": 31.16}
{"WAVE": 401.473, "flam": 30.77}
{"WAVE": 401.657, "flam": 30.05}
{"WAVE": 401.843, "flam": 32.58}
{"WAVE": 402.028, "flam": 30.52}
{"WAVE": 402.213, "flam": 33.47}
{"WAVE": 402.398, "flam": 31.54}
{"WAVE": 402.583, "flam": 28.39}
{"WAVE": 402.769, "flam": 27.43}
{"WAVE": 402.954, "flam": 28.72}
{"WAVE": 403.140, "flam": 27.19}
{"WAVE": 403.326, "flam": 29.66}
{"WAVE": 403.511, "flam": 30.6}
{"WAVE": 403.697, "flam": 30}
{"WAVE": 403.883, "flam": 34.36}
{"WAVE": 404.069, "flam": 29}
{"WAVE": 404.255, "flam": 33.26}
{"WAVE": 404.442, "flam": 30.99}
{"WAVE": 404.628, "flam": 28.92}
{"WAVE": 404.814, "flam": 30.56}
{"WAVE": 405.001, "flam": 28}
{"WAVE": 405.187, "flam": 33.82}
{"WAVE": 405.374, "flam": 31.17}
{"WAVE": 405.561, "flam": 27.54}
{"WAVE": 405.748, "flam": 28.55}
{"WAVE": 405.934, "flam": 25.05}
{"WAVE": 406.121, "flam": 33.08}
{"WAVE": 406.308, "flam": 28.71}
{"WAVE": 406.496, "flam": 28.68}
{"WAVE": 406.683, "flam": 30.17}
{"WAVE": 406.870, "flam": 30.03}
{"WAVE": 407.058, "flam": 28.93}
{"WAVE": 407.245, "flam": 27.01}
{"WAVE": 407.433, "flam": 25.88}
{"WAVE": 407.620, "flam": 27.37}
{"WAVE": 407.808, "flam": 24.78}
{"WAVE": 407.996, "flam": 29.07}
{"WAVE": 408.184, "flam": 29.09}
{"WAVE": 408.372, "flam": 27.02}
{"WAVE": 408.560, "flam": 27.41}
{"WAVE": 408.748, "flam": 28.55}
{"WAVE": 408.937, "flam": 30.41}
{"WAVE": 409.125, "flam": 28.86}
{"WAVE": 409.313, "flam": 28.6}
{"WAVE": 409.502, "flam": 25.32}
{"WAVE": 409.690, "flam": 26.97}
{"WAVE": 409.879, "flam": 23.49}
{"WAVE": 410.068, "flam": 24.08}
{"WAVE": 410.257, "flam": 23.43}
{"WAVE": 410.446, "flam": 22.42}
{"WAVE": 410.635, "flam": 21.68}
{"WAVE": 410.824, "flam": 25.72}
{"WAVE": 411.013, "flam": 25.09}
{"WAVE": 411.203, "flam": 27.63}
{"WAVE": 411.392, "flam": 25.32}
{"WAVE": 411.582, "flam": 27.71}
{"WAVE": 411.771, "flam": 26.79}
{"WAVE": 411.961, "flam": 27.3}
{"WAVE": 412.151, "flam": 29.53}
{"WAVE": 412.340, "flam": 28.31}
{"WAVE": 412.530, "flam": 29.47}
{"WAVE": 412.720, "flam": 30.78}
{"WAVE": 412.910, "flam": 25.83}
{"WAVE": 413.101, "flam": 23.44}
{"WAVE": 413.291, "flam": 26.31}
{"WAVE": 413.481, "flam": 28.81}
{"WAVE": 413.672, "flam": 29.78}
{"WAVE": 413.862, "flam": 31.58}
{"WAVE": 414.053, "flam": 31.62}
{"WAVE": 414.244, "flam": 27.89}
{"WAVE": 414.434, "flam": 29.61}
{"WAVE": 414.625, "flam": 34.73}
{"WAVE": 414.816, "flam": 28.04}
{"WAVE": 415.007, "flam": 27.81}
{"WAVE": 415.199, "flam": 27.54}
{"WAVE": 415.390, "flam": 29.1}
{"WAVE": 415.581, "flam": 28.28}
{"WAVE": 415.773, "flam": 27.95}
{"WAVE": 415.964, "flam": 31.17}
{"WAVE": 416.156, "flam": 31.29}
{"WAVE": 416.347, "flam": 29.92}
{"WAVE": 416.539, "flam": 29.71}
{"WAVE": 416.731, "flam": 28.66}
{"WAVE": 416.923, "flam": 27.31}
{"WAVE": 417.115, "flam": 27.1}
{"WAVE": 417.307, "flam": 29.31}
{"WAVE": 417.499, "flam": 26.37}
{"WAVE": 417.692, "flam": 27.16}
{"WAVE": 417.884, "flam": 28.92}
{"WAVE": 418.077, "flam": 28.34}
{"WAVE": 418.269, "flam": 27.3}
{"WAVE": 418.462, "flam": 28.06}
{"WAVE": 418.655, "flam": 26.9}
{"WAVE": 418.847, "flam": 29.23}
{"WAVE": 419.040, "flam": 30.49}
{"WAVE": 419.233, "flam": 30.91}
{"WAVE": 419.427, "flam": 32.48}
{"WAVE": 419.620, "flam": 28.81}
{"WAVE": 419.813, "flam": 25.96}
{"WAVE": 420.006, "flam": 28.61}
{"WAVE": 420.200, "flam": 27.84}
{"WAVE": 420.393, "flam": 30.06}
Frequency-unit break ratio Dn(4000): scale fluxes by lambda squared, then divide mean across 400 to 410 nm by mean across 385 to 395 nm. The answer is 1.37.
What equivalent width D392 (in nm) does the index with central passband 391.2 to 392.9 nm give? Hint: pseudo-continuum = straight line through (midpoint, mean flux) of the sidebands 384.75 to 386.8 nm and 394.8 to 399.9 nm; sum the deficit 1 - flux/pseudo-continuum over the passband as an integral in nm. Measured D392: -0.05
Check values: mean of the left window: 25.3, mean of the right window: 22.8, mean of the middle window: 24.6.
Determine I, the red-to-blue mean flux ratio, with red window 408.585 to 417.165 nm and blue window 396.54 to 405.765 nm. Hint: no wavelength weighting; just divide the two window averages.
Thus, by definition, 1.02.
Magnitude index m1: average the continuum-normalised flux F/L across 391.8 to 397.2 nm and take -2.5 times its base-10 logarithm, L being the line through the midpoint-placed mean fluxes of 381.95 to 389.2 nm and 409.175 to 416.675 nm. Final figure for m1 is 0.13 mag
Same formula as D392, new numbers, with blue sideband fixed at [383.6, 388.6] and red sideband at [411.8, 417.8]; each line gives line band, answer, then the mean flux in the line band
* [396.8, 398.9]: 0.36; 21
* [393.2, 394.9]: 0.29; 20.4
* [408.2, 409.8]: -0.02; 27.9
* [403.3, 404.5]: -0.21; 31.2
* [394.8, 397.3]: 0.43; 20.6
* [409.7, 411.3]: 0.20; 24.3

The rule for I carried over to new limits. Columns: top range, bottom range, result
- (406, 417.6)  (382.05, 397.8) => 1.28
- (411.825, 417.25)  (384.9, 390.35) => 1.23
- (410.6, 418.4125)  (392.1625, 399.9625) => 1.27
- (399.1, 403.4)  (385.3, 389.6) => 1.27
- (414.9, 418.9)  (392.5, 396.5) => 1.30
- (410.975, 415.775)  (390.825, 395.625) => 1.24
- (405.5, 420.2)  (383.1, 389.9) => 1.26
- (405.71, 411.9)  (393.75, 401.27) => 1.12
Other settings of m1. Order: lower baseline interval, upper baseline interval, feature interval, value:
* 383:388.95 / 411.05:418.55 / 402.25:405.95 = -0.15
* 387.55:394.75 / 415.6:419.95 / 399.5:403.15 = -0.20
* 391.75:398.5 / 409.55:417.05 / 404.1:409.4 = -0.14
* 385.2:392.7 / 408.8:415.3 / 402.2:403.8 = -0.14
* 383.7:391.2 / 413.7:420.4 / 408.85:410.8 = 0.08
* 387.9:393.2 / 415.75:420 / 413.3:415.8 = -0.05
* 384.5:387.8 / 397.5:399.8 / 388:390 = 0.17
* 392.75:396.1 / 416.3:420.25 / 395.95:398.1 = 0.24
